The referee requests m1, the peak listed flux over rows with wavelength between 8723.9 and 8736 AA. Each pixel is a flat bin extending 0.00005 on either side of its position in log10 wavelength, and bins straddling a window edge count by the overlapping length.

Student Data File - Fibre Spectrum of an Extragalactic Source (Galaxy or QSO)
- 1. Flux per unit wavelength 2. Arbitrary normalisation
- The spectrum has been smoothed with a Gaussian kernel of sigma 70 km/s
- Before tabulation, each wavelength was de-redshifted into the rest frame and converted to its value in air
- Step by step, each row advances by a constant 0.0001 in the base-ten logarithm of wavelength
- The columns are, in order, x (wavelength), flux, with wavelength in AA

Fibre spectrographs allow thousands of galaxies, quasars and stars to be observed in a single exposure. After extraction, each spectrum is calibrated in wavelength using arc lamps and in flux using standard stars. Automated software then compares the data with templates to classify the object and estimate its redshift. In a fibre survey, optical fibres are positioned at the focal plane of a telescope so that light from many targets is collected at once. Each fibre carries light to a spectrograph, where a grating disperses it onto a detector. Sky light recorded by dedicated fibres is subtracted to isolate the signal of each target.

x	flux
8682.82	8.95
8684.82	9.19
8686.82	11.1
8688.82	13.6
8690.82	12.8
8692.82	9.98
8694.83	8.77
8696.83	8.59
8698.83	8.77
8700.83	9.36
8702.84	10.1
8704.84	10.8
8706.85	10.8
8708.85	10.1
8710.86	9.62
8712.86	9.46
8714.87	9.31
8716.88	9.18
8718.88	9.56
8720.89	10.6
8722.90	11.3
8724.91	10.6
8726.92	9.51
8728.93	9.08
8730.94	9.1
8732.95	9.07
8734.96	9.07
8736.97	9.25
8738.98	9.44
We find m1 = 10.6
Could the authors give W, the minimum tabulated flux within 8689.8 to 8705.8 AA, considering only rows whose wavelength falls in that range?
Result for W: 8.59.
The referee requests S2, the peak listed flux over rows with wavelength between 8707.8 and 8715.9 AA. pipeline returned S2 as 10.1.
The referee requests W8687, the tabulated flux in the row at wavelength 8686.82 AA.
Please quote 11.1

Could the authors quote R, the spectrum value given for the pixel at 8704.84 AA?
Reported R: 10.8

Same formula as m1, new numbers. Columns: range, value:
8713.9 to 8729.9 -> 11.3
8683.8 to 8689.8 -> 13.6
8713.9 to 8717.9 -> 9.31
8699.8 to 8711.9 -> 10.8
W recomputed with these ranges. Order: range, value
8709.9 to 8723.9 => 9.18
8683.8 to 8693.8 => 9.19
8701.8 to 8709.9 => 10.1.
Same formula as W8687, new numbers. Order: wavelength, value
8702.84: 10.1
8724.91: 10.6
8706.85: 10.8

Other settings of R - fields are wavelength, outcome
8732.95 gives 9.07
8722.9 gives 11.3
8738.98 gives 9.44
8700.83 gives 9.36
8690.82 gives 12.8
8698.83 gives 8.77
